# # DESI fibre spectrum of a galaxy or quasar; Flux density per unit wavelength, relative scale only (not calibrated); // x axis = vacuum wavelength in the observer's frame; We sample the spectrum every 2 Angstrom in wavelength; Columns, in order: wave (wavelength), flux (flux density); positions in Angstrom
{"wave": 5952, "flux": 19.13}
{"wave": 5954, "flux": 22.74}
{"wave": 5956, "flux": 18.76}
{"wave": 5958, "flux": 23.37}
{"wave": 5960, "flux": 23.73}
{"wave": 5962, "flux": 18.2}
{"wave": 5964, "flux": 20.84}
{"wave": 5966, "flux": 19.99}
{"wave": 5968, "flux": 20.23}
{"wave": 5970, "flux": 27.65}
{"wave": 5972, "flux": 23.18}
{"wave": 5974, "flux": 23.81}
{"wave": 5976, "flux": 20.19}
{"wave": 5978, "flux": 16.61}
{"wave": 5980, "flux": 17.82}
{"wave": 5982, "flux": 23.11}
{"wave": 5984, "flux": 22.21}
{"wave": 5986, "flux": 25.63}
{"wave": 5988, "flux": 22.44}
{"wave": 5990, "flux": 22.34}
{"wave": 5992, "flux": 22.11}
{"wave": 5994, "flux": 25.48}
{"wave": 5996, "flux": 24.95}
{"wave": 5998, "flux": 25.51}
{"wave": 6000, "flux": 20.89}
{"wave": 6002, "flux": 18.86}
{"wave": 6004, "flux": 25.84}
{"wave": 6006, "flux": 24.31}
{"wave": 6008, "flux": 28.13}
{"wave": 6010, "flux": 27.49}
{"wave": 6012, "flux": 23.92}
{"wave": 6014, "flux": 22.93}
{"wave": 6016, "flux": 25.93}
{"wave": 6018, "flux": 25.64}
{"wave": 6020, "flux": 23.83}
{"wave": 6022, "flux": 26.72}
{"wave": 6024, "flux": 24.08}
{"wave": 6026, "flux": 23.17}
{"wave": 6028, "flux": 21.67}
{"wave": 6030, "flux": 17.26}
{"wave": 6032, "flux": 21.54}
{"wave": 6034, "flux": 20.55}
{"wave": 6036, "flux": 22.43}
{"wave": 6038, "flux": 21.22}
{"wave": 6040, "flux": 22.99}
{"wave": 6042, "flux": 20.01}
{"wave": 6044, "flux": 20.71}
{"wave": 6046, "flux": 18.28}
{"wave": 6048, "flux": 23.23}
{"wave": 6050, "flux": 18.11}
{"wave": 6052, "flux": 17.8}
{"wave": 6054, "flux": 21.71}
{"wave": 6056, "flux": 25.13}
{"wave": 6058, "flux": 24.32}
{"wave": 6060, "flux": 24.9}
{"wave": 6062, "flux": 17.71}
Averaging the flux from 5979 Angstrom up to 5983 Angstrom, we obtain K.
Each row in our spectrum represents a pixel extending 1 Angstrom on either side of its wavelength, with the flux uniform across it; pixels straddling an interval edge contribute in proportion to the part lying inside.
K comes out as 20.5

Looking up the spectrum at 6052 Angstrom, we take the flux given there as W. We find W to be 17.8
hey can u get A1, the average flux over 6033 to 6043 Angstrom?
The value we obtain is 21.4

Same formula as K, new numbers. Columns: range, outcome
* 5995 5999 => 25.2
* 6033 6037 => 21.5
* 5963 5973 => 22.4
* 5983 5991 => 23.2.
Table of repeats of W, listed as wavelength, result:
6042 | 20.01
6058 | 24.32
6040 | 22.99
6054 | 21.71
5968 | 20.23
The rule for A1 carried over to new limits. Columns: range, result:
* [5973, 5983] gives 20.3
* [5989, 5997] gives 23.7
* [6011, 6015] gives 23.4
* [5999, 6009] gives 23.6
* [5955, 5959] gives 21.1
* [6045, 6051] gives 19.9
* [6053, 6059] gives 23.7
